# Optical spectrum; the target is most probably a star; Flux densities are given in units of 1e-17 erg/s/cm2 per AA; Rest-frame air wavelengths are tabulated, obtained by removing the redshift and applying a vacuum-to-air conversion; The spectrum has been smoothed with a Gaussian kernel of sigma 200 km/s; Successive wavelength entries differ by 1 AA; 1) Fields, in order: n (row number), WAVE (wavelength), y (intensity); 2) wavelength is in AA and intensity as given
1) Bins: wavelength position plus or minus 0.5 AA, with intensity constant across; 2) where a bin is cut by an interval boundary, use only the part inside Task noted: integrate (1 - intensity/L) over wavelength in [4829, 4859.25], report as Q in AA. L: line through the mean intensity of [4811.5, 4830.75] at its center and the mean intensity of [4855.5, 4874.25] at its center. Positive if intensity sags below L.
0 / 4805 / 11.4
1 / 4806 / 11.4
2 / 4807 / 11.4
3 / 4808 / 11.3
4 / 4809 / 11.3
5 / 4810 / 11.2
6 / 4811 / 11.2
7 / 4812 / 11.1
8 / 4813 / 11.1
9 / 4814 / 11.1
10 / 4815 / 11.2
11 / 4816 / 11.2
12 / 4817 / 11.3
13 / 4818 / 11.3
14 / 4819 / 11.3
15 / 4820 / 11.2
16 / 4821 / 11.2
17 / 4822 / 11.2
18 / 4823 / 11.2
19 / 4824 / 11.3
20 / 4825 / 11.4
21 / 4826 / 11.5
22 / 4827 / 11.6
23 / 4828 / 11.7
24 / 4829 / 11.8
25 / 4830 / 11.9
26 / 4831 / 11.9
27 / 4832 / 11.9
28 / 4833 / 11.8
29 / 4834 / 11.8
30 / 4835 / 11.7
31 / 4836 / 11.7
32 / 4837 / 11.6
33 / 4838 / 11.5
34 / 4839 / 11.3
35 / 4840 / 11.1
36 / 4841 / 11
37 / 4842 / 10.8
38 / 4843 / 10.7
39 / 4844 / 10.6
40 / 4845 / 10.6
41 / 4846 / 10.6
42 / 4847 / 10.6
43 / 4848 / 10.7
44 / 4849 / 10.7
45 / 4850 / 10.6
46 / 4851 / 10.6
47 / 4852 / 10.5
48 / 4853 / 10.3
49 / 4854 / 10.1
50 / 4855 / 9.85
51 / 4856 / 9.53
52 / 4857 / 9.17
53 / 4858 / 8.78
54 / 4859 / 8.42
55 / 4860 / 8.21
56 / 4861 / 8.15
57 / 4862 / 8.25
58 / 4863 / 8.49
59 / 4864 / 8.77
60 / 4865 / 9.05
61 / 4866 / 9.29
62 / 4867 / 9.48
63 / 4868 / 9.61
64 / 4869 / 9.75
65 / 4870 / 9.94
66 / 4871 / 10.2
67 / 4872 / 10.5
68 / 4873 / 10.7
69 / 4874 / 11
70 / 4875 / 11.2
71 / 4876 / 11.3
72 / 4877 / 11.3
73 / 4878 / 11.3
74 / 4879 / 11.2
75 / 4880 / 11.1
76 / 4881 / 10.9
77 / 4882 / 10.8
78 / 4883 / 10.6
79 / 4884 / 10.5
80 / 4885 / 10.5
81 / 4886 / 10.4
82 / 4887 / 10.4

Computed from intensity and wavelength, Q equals -1.4 AA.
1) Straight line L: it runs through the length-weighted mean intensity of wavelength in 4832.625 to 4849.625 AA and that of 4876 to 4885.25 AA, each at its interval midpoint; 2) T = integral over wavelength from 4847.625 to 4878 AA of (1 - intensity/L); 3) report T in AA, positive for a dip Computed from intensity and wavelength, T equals 3.2 AA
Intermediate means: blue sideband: 11.1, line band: 9.84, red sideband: 10.9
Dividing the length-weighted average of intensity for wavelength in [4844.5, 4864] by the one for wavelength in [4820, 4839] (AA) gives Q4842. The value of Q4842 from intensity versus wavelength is 0.8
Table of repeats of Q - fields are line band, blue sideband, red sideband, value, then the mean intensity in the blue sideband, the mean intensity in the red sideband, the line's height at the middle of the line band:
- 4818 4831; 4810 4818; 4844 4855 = -0.6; 11.2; 10.5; 11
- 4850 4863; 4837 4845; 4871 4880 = 2.0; 11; 11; 11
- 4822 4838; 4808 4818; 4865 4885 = -0.9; 11.2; 10.5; 11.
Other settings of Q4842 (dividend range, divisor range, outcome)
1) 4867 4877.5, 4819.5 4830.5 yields 0.92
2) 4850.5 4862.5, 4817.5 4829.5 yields 0.82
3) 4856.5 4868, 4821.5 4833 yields 0.76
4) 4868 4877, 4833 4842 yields 0.92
